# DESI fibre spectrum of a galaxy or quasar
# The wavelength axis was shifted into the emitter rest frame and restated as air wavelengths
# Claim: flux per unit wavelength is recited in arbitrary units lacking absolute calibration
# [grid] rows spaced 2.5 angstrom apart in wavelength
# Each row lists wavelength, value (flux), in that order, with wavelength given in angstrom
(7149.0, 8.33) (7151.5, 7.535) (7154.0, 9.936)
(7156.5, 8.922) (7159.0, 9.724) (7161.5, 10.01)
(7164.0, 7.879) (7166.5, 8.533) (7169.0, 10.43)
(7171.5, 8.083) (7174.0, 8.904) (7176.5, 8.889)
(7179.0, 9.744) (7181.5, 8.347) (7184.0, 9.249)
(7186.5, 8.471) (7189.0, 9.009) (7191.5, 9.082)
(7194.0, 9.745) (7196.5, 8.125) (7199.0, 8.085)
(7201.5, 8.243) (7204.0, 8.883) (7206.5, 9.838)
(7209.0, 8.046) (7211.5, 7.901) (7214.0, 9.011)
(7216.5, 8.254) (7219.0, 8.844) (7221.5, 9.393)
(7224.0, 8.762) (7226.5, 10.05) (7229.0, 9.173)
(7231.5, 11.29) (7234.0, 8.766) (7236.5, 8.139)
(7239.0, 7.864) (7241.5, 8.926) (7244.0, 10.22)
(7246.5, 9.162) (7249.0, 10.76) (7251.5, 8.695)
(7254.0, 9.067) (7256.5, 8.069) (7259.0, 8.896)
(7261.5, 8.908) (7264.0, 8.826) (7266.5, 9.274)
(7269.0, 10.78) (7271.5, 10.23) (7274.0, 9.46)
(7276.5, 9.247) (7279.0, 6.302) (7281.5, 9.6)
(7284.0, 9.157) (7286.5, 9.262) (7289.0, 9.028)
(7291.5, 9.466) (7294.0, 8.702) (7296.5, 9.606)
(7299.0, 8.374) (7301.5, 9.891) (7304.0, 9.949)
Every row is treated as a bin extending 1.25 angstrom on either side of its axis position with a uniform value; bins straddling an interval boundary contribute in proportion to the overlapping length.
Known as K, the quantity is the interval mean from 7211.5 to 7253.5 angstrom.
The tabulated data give 9.17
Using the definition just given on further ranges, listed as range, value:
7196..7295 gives 9.03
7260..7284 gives 9.18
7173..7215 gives 8.8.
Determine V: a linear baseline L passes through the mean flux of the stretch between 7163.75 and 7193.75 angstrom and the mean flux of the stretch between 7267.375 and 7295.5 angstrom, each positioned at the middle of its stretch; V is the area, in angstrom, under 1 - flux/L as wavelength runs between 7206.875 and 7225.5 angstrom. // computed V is 0.7 angstrom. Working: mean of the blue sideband 8.95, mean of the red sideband 9.21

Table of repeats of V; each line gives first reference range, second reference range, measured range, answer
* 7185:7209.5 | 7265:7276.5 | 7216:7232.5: -0.44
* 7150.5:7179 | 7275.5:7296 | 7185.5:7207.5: 0.40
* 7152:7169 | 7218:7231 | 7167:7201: 1.26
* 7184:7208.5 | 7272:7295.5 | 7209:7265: -0.83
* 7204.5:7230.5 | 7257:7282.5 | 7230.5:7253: -0.65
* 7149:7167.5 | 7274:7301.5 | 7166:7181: -0.31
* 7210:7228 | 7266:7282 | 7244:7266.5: 0.00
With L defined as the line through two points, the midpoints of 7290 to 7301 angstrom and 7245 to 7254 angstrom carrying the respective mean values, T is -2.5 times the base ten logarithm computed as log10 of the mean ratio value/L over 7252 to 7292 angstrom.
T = 0.03 mag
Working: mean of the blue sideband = 9.49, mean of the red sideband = 9.1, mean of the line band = 9.08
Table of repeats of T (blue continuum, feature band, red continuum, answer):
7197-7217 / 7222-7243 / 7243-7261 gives -0.03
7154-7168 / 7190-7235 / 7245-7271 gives 0.03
